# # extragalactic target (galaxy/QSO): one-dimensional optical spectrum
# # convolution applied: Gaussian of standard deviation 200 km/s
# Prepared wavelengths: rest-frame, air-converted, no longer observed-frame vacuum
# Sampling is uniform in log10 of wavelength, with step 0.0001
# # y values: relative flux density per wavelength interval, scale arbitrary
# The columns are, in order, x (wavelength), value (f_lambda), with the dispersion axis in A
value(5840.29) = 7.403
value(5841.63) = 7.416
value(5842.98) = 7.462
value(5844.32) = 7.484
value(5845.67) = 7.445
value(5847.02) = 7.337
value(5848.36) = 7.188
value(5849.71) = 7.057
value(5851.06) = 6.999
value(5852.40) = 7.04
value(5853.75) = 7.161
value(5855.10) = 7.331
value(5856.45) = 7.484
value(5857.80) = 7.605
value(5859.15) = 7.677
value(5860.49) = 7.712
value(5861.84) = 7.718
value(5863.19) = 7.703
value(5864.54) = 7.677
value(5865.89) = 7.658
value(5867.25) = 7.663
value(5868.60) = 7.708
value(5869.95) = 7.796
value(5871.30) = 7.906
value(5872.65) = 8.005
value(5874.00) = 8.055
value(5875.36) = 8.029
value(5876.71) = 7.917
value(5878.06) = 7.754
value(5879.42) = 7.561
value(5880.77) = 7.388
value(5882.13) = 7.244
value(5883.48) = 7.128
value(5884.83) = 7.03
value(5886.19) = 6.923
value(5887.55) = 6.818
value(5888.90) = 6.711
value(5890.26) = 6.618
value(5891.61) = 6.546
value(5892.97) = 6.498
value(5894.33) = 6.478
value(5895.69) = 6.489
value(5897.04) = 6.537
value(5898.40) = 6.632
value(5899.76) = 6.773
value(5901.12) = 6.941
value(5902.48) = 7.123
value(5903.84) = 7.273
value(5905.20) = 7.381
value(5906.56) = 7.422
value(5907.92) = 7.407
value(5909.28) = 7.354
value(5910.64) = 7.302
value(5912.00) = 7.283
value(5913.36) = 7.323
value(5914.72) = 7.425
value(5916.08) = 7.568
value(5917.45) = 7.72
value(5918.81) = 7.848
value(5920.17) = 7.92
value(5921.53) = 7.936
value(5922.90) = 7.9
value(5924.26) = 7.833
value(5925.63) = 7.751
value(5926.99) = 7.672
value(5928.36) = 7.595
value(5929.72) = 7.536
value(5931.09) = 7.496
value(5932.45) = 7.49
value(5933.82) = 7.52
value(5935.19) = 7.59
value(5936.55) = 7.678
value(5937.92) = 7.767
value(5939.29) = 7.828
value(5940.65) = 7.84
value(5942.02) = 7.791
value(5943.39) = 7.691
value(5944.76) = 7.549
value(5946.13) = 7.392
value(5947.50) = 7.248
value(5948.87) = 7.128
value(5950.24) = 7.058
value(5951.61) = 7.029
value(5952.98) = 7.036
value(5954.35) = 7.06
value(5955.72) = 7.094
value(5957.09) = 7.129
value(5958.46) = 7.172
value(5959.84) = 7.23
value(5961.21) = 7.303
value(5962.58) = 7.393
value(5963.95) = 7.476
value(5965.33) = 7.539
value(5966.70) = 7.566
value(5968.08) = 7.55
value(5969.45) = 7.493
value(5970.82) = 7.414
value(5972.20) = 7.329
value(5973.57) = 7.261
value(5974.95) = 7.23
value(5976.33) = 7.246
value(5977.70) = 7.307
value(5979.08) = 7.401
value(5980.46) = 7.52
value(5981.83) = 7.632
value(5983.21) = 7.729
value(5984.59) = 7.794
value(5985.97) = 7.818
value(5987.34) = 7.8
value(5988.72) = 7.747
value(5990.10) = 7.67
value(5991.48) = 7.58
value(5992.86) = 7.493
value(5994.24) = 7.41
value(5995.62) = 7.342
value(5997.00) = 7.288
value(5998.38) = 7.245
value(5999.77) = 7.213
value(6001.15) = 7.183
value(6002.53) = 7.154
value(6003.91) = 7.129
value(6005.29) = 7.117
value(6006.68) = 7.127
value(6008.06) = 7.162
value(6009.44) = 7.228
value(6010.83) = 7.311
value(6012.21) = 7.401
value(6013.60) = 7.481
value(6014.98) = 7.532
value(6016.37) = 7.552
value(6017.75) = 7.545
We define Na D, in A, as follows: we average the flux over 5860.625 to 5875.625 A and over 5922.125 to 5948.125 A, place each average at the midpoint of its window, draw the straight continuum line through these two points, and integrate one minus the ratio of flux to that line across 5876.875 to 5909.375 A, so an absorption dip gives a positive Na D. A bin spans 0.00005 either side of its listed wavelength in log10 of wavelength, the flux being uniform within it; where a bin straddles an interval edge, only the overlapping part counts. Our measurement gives 3.1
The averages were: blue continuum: 7.8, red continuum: 7.64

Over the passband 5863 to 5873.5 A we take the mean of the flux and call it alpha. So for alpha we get 7.77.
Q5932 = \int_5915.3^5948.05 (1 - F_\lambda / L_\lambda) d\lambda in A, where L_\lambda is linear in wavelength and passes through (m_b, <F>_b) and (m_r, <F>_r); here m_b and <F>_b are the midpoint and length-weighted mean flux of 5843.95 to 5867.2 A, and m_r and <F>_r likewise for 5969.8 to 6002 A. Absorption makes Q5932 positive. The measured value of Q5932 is -1.0 A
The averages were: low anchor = 7.43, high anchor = 7.46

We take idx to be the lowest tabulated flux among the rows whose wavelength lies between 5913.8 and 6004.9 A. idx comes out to 7.029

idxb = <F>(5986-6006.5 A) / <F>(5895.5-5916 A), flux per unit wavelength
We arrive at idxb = 1.03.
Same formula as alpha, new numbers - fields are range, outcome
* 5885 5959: 7.3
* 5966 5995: 7.52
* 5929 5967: 7.41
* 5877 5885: 7.4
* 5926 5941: 7.64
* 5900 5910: 7.25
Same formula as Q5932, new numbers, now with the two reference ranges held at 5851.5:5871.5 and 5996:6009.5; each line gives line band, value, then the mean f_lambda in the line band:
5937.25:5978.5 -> -0.3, 7.37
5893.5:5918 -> 1.1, 7.13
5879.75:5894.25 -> 1.2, 6.89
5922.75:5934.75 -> -0.4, 7.63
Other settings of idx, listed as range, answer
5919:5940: 7.49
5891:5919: 6.478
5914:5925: 7.425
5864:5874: 7.658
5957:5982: 7.129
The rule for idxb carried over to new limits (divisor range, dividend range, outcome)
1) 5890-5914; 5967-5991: 1.08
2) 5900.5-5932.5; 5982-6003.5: 1.00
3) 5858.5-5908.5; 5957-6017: 1.02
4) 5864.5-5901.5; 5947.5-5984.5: 1.01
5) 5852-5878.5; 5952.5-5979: 0.95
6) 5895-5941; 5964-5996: 1.01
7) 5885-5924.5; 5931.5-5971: 1.04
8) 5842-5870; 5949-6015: 0.99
